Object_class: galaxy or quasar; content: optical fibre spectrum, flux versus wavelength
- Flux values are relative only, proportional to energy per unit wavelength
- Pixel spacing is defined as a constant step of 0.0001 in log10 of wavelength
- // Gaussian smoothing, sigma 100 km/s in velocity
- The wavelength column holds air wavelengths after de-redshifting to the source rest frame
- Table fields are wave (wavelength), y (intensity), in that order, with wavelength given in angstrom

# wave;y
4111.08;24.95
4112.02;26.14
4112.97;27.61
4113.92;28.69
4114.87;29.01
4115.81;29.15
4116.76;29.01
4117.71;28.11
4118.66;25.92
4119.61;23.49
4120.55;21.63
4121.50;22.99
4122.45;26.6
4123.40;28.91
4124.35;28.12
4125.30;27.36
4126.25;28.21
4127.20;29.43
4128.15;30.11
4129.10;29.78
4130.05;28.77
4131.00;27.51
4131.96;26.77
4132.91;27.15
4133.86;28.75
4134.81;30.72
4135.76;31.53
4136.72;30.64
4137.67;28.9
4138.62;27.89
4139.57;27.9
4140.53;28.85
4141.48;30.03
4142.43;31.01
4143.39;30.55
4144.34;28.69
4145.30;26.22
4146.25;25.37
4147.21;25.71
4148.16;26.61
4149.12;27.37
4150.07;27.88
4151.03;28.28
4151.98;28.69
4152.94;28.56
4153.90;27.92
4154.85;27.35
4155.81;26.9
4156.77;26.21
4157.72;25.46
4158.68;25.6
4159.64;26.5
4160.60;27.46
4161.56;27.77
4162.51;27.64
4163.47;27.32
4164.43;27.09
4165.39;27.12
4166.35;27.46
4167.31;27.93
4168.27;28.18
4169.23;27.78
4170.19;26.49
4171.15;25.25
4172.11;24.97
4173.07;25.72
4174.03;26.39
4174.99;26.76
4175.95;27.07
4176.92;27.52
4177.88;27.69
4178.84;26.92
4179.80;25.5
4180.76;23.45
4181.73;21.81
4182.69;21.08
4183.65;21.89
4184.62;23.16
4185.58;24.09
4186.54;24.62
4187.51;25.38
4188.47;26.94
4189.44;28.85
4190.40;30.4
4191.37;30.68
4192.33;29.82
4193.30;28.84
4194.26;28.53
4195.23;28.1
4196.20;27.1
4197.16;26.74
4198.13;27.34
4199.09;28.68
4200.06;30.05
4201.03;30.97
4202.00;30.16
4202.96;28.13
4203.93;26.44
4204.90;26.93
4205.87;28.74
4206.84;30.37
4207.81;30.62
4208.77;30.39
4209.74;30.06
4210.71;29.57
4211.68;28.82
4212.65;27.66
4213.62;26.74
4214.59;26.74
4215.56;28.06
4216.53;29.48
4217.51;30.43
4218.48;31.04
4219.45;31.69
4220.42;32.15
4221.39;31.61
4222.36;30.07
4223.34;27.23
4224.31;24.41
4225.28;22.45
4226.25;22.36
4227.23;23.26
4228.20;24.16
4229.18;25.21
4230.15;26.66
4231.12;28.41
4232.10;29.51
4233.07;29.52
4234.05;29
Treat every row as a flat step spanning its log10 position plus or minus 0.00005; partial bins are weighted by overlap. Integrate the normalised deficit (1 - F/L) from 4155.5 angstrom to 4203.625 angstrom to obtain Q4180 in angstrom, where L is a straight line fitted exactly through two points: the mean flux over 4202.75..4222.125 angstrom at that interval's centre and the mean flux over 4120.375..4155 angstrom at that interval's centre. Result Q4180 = 3.2 angstrom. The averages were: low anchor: 28.1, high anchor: 29.3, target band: 26.9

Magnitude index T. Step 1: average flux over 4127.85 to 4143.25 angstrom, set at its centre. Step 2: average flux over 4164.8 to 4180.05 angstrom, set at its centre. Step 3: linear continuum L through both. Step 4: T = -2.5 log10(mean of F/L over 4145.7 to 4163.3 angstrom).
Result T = 0.03 mag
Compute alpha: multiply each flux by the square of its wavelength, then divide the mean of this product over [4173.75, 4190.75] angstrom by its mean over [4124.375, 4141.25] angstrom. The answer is 0.90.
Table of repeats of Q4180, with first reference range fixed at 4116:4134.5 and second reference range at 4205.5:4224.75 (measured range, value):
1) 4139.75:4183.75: 2.0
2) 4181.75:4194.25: 1.1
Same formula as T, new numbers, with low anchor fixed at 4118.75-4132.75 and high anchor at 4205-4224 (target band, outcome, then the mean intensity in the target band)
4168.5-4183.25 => 0.11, 25.7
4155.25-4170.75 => 0.04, 27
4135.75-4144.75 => -0.08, 29.5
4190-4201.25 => 0.00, 28.9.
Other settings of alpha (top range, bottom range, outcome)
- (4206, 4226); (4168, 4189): 1.16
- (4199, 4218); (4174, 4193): 1.13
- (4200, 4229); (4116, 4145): 1.05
